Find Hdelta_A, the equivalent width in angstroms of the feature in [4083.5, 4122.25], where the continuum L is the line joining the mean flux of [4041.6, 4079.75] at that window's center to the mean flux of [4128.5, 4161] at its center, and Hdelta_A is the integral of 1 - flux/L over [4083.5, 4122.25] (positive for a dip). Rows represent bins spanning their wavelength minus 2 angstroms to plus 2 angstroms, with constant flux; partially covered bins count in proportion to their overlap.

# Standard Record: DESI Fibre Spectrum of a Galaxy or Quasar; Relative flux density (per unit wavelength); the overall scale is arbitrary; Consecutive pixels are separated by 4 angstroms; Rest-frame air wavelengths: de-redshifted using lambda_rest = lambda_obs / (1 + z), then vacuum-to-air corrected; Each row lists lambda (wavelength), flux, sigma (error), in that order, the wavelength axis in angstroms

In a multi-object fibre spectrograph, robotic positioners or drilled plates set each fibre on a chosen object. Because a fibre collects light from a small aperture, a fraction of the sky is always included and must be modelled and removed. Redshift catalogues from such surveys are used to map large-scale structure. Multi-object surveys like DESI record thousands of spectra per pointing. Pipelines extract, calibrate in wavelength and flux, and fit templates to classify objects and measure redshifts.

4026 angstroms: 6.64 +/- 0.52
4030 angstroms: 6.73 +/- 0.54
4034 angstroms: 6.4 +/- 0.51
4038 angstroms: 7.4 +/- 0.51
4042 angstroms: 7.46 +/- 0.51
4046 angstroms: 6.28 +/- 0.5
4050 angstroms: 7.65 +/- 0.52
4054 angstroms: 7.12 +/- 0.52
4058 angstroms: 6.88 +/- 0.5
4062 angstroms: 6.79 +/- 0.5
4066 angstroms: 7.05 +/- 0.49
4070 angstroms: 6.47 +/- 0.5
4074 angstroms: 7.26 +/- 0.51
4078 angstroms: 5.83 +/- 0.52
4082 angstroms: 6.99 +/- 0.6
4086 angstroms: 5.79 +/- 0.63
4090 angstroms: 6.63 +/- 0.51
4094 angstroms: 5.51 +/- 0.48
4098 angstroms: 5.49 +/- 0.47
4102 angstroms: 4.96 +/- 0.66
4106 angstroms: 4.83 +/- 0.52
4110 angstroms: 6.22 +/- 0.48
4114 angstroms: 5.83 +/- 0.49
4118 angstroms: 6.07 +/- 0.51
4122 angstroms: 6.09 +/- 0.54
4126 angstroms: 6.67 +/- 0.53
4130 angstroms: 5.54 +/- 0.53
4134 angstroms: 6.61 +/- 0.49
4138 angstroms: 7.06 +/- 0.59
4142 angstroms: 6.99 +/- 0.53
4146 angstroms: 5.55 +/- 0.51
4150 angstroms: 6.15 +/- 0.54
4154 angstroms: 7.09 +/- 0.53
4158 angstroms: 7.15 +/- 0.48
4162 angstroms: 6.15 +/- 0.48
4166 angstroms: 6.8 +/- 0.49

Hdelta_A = 5.5 angstroms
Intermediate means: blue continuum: 6.86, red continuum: 6.52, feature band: 5.74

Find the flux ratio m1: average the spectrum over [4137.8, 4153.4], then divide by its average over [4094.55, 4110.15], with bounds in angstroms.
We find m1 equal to 1.2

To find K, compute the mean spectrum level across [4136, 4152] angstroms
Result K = 6.44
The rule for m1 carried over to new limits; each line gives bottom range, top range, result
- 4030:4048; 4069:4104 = 0.89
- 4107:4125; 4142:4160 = 1.09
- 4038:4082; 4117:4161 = 0.93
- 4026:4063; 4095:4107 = 0.74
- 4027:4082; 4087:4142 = 0.87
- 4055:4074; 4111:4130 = 0.89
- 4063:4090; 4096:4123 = 0.86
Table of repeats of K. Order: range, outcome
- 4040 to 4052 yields 7.13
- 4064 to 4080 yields 6.65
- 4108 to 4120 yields 6.04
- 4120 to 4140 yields 6.39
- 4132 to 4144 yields 6.89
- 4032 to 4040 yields 6.9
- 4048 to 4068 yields 7.1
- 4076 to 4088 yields 6.2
